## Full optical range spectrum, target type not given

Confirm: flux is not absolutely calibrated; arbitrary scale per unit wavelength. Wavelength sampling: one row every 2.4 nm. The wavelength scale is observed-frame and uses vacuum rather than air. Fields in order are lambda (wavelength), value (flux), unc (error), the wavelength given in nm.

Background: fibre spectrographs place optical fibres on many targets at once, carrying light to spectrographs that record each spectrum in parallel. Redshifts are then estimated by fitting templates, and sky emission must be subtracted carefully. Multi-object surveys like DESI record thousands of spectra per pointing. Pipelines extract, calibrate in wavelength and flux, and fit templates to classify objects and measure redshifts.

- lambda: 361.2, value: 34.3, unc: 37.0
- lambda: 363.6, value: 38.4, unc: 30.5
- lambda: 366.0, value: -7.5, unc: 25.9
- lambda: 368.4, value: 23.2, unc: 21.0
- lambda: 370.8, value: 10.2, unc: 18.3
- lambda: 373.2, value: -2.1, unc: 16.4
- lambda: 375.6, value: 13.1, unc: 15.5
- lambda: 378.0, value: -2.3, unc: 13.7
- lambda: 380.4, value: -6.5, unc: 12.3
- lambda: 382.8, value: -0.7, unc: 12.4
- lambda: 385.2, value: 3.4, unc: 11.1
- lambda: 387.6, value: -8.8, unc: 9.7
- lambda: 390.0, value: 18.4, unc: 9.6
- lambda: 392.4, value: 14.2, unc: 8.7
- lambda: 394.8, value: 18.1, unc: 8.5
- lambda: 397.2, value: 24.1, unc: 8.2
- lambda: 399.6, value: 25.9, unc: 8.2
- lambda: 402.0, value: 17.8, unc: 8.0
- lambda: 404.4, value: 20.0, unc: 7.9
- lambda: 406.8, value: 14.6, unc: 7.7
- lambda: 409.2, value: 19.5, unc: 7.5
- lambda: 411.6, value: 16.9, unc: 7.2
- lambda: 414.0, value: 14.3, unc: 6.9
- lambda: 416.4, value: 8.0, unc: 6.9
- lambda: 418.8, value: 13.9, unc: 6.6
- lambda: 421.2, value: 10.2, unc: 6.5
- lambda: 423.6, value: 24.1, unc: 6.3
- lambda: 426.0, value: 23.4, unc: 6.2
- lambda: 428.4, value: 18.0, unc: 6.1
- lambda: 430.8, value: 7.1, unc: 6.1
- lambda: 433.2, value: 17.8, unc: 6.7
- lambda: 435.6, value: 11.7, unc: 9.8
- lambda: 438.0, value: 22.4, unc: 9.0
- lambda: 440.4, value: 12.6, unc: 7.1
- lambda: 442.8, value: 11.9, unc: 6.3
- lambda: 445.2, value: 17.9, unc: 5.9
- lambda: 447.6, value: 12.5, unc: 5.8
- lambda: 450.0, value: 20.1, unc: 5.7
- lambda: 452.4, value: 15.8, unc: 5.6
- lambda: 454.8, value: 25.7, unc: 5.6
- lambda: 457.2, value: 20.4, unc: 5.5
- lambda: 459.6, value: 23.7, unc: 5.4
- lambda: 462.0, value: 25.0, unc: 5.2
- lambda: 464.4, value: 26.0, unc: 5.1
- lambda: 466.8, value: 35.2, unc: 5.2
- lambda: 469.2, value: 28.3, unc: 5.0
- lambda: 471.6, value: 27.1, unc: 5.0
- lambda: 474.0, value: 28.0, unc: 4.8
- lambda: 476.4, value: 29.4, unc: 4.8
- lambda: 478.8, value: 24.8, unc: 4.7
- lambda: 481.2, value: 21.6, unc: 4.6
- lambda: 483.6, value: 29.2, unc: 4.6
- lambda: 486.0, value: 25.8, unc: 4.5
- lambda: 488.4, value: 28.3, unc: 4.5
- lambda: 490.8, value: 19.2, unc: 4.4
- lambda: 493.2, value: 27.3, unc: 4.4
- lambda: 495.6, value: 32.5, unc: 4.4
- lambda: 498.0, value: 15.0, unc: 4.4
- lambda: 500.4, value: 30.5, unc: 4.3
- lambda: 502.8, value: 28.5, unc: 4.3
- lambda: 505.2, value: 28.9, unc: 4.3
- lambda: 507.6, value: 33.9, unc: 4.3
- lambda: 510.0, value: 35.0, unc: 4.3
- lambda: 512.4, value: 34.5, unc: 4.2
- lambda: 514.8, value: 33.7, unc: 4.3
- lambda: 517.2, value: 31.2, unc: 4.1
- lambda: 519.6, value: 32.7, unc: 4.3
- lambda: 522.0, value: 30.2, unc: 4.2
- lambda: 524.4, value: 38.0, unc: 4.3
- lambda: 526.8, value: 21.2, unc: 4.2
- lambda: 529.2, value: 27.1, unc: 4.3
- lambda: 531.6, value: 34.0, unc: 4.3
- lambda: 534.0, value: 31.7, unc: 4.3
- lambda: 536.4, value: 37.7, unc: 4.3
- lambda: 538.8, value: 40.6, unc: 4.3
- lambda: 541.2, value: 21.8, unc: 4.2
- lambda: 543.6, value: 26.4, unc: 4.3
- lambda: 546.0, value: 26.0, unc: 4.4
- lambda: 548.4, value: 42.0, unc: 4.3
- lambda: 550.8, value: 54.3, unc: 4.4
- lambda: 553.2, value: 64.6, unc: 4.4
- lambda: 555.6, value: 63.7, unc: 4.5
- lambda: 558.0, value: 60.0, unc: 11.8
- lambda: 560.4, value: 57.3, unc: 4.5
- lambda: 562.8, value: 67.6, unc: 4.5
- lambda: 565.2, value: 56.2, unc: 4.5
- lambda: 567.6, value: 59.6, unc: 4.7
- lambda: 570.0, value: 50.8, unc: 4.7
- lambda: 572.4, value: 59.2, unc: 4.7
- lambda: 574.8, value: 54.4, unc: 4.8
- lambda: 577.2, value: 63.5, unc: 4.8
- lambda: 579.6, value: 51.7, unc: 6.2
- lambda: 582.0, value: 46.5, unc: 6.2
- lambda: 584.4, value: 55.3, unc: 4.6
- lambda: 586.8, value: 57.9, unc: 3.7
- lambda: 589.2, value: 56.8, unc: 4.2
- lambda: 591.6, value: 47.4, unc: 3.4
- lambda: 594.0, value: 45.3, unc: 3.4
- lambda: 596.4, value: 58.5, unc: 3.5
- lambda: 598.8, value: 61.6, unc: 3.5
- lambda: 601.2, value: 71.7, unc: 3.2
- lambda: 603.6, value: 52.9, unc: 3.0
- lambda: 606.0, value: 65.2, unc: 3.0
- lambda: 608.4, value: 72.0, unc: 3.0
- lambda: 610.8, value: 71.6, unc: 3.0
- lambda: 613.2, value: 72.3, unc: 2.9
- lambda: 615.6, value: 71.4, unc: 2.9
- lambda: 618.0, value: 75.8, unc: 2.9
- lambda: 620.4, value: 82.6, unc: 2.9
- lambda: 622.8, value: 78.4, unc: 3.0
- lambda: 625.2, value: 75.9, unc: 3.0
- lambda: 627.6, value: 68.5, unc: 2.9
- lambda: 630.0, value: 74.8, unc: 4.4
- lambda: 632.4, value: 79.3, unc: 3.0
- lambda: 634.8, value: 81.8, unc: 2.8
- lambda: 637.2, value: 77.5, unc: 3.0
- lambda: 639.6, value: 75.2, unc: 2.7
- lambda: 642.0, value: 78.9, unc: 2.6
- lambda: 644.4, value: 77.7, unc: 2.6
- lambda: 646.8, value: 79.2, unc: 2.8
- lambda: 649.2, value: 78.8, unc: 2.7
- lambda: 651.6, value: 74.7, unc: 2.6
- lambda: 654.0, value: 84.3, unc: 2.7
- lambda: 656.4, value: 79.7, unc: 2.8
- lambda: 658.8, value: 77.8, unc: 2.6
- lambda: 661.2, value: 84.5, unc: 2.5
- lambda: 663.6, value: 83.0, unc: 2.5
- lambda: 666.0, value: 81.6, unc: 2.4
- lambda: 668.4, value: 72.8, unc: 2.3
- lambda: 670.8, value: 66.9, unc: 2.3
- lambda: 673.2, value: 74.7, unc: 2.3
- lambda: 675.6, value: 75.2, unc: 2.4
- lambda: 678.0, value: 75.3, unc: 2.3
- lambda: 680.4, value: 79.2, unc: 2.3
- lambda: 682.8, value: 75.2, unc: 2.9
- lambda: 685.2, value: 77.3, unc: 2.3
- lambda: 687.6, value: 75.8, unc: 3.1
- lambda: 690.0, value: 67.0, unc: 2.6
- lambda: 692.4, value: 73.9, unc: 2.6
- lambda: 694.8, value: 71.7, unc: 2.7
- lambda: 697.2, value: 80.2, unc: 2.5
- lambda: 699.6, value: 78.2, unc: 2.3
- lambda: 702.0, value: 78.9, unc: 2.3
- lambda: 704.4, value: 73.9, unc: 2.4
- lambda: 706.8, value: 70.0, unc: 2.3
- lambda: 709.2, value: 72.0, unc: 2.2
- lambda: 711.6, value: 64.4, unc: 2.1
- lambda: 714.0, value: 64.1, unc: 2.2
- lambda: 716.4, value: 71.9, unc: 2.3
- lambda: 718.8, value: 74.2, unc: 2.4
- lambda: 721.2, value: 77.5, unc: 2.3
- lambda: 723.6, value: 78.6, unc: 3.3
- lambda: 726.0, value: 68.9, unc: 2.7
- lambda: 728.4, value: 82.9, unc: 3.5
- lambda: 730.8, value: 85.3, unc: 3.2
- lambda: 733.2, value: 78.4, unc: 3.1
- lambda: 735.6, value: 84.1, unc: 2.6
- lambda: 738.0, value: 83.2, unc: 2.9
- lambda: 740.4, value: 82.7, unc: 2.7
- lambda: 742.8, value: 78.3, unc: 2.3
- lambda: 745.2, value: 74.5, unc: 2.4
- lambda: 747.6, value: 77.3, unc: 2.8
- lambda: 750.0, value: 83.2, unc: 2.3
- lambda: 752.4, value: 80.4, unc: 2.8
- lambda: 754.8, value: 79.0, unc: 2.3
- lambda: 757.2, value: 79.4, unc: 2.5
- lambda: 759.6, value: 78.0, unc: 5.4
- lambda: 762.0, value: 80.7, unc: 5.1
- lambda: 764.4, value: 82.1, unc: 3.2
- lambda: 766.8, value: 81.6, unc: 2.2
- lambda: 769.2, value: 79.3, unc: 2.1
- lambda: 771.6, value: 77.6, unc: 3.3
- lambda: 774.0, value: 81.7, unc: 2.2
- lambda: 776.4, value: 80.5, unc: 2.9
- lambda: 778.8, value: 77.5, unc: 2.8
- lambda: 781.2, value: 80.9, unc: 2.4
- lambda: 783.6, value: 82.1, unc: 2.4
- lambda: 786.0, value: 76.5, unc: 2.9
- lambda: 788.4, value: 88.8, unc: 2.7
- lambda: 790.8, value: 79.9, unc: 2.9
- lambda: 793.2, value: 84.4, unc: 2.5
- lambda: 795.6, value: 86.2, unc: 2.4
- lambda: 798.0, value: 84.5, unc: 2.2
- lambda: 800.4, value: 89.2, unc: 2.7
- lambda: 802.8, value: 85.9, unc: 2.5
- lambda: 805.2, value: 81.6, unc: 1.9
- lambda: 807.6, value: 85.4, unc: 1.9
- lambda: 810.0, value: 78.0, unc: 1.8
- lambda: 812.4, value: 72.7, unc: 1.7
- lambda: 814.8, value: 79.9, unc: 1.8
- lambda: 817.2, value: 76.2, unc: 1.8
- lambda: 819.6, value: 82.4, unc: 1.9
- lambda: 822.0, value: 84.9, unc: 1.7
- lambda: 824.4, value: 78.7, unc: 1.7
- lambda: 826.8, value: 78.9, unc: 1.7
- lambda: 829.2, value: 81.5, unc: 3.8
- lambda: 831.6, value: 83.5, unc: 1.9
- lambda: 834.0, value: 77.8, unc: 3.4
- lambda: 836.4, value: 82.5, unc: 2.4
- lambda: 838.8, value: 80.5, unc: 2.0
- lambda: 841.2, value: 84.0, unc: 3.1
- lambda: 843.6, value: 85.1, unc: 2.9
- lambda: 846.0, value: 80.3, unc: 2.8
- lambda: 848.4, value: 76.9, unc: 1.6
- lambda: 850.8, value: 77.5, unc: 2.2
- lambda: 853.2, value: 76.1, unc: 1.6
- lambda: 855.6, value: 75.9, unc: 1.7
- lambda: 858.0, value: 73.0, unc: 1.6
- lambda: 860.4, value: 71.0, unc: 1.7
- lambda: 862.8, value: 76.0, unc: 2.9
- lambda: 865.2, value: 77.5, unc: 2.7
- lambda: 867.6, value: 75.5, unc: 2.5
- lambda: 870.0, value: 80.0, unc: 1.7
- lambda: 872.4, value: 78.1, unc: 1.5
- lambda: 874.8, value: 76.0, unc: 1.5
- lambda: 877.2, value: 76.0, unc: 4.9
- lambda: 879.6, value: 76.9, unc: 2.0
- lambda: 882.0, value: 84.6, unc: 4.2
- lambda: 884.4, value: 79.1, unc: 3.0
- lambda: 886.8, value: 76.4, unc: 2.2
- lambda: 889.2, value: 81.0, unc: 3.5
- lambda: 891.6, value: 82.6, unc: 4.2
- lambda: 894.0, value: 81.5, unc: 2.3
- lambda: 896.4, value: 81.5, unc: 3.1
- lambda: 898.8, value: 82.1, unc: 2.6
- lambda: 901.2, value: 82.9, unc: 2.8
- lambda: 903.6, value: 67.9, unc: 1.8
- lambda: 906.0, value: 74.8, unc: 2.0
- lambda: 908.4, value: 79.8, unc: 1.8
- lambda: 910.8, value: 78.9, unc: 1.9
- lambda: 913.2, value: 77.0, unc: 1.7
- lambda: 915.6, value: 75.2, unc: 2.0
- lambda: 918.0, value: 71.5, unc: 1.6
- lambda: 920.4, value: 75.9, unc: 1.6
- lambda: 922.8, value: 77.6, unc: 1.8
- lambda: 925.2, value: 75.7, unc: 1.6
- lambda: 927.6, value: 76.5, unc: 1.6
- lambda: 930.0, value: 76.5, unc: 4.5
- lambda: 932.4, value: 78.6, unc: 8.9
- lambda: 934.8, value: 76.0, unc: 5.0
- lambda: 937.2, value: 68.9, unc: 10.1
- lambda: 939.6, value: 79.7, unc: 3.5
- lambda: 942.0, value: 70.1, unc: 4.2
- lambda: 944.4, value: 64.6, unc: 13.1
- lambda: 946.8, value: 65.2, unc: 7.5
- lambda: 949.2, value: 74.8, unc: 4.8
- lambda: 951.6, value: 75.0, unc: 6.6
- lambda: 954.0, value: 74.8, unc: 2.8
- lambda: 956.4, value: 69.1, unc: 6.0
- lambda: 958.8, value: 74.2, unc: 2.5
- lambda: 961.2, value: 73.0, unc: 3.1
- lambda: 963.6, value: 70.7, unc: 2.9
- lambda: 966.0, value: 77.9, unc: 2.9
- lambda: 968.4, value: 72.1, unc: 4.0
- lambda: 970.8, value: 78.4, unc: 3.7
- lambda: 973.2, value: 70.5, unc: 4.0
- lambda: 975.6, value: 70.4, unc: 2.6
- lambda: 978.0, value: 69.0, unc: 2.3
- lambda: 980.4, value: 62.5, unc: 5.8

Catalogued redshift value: 0.377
